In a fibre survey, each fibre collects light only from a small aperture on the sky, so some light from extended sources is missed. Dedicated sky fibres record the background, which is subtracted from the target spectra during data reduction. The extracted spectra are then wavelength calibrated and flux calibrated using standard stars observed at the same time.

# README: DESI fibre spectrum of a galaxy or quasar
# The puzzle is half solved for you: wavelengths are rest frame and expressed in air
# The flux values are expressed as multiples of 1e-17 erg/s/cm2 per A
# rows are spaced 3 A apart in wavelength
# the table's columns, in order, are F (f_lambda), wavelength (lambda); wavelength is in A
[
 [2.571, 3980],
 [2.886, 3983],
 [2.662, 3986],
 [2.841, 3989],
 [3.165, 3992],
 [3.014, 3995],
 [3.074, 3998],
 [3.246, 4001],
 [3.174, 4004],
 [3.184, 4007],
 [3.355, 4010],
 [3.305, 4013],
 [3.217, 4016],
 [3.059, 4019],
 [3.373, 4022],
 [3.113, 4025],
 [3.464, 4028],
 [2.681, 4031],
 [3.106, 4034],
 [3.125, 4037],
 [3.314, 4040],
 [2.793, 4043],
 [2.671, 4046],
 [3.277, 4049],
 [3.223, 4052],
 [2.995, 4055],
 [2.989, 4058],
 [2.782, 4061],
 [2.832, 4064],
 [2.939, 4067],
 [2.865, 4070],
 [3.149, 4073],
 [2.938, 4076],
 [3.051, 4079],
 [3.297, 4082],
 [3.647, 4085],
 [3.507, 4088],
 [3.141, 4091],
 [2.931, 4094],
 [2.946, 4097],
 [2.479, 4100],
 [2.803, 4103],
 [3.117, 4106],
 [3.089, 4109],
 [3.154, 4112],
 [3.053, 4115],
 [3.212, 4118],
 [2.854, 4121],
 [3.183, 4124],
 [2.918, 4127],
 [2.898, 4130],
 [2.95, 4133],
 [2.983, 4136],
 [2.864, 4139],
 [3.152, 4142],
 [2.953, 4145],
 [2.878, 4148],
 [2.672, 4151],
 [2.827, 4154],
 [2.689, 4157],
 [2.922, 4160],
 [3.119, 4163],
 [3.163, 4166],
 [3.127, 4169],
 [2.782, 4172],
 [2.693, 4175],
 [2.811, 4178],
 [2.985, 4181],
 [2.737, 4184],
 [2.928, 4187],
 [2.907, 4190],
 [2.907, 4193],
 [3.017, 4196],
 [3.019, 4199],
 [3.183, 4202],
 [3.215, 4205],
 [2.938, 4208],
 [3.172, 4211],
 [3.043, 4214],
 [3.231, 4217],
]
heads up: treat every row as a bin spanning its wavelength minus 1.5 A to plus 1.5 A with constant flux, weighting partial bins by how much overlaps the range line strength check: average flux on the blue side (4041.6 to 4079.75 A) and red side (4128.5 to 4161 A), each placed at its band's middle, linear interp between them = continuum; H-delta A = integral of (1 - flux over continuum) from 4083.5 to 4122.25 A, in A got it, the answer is -2.0 A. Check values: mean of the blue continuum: 2.96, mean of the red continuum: 2.89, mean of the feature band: 3.07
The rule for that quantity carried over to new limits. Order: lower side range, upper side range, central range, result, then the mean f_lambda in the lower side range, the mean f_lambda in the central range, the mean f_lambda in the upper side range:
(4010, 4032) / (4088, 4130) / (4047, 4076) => 1.05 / 3.2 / 3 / 3.01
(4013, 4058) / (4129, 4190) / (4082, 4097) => -1.25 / 3.1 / 3.27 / 2.91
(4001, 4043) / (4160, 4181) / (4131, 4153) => 0.55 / 3.18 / 2.92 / 2.95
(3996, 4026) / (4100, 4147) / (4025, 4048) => 0.92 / 3.21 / 3.03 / 2.99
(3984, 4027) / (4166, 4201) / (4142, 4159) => 0.68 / 3.13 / 2.84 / 2.92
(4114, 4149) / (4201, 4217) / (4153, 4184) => 1.50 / 2.99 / 2.9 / 3.12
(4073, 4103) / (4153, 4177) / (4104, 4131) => -0.24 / 3.09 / 3.05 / 2.91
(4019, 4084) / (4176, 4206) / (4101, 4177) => 0.95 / 3.05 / 2.96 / 2.96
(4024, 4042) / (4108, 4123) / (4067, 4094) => -0.64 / 3.12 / 3.17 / 3.08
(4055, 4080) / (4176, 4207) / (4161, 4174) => -0.30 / 2.94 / 3.03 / 2.97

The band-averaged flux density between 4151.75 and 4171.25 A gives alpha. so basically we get 2.96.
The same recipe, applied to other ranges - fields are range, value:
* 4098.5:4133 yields 2.98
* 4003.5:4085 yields 3.09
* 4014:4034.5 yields 3.15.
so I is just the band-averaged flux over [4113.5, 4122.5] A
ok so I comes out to 3.04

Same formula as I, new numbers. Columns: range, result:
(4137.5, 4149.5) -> 2.96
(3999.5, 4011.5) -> 3.24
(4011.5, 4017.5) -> 3.26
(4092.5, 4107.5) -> 2.86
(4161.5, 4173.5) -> 3.05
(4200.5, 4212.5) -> 3.13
